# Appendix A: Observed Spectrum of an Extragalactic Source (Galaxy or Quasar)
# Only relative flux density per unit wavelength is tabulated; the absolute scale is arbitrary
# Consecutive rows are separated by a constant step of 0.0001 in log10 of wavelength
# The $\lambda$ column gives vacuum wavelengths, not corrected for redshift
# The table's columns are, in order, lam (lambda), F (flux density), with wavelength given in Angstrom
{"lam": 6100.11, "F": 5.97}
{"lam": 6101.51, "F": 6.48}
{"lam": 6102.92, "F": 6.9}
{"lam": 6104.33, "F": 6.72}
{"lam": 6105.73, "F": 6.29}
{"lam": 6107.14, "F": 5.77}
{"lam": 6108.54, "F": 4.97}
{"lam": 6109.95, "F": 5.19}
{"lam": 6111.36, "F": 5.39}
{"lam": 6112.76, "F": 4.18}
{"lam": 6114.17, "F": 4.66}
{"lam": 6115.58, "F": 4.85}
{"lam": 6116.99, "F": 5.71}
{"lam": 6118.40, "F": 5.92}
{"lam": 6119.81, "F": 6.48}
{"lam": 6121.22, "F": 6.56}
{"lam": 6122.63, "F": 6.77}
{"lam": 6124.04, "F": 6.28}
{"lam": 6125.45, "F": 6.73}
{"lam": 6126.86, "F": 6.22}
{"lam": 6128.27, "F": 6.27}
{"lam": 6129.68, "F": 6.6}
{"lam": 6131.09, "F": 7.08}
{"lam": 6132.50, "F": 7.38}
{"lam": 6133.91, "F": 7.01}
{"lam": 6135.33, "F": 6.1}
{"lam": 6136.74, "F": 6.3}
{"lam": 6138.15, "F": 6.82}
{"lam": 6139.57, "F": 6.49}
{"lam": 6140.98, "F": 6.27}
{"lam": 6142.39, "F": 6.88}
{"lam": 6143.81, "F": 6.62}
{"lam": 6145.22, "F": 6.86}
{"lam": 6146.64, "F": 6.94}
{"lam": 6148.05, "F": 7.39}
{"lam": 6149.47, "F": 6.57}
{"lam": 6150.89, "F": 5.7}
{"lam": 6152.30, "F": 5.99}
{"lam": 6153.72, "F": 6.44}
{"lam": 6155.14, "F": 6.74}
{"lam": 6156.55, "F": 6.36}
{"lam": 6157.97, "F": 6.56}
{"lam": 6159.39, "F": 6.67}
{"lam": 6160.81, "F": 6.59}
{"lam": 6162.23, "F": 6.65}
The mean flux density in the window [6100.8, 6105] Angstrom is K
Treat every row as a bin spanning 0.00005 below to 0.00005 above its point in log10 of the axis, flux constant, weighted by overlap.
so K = 6.69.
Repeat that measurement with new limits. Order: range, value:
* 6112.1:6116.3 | 4.56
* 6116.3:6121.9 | 6.16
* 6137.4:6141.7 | 6.53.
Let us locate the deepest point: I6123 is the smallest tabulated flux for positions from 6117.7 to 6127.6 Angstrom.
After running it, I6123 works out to 5.92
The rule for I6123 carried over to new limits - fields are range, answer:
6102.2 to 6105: 6.72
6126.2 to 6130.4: 6.22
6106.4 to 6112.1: 4.97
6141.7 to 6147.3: 6.62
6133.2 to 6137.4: 6.1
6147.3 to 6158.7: 5.7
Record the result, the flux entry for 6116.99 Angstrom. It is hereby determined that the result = 5.71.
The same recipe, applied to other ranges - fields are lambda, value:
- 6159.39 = 6.67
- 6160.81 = 6.59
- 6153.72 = 6.44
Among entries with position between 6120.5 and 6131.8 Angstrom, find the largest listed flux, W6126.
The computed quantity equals 7.08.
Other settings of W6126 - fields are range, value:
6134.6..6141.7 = 6.82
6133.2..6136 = 7.01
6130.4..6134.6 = 7.38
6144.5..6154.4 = 7.39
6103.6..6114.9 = 6.72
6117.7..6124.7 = 6.77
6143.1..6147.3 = 6.94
